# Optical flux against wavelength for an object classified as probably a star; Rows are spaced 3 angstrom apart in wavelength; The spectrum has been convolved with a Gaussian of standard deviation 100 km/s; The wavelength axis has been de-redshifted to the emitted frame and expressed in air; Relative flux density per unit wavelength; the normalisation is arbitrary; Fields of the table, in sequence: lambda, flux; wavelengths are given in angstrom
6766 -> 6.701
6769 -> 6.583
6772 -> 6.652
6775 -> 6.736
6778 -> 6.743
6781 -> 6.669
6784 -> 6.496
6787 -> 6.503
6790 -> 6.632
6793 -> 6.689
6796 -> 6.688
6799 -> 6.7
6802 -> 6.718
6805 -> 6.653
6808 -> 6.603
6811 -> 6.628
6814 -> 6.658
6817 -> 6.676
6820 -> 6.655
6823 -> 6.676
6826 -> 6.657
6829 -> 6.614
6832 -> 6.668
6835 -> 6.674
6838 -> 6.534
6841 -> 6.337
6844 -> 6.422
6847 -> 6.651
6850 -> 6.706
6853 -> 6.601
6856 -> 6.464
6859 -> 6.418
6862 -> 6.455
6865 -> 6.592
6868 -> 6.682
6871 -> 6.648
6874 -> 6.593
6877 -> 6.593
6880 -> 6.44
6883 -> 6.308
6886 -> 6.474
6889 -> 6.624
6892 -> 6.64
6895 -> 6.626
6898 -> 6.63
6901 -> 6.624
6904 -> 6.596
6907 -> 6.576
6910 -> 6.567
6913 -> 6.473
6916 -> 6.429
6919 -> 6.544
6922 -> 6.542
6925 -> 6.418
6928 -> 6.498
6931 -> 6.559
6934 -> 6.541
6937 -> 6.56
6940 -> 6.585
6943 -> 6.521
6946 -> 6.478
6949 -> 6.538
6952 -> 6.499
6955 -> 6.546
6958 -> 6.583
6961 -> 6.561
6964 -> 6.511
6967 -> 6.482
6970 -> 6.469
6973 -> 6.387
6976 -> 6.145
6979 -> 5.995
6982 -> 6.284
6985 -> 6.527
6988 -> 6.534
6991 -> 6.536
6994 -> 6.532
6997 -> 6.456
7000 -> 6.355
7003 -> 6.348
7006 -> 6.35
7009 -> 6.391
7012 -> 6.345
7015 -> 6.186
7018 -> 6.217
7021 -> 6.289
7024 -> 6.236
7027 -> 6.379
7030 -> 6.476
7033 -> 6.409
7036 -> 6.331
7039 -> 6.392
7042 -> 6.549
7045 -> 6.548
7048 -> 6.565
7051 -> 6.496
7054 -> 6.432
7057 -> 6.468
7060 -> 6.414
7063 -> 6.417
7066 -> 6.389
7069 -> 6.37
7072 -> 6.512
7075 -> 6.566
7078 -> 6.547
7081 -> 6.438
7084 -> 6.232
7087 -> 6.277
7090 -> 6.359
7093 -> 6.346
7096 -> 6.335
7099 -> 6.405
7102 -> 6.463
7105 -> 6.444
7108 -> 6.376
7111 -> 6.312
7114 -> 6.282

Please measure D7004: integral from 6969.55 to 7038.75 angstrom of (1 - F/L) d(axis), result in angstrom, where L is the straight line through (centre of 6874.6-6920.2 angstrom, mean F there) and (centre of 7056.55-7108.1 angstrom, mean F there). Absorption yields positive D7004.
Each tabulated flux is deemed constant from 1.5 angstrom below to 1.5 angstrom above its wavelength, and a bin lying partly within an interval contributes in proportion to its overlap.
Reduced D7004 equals 1.2 angstrom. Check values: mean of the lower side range 6.54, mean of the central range 6.35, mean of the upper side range 6.41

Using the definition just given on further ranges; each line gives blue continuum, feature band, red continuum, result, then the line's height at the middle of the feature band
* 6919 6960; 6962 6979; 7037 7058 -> 0.4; 6.52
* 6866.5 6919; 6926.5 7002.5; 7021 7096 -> 0.4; 6.5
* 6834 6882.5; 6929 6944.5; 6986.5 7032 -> -0.2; 6.46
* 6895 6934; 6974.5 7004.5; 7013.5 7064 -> 0.4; 6.46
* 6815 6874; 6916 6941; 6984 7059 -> -0.1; 6.5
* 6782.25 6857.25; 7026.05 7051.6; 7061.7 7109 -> -0.1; 6.44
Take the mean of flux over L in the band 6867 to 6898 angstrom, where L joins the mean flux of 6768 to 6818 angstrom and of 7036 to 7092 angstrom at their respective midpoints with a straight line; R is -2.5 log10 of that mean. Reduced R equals 0.003 mag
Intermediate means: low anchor 6.65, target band 6.56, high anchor 6.44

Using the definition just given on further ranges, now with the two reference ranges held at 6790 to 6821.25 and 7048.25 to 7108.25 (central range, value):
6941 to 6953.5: 0.00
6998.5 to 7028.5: 0.03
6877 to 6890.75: 0.02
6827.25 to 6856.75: 0.01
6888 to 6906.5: -0.01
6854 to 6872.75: 0.01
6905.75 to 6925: 0.01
